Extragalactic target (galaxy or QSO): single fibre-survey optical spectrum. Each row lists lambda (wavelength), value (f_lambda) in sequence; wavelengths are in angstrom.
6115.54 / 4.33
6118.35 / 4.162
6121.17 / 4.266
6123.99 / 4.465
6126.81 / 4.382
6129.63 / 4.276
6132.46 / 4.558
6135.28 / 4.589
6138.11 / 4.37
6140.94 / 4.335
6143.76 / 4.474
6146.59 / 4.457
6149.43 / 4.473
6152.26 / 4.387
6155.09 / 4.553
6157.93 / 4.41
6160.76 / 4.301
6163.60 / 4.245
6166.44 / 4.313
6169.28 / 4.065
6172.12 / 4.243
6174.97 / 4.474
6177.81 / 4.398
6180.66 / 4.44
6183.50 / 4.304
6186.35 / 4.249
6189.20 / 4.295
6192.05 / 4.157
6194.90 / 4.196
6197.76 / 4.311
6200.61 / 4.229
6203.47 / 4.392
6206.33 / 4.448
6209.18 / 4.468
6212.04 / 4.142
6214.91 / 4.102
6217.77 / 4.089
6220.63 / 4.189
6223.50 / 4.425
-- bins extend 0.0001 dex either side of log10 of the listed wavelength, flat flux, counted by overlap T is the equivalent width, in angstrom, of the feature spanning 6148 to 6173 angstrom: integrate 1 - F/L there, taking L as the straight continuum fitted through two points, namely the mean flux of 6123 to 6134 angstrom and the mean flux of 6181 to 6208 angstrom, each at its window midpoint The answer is 0.2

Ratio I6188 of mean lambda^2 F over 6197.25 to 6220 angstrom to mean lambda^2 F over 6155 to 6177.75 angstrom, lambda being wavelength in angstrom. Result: 1.0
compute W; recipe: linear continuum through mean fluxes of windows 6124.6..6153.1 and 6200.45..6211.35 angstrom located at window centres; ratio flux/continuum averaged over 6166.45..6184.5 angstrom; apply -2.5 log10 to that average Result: 0.02 mag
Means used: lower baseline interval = 4.43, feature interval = 4.32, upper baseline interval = 4.39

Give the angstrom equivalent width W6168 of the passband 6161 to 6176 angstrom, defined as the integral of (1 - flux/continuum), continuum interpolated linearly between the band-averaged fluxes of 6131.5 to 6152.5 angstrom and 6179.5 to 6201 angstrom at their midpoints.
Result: 0.3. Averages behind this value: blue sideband 4.46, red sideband 4.27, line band 4.26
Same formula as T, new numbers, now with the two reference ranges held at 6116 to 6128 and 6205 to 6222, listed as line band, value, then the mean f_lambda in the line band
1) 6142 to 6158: -0.6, 4.46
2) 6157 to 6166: -0.1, 4.31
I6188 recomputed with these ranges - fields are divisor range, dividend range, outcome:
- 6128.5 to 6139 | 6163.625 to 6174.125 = 0.96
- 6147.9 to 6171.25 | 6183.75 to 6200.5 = 0.99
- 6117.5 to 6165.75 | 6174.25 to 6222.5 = 0.99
